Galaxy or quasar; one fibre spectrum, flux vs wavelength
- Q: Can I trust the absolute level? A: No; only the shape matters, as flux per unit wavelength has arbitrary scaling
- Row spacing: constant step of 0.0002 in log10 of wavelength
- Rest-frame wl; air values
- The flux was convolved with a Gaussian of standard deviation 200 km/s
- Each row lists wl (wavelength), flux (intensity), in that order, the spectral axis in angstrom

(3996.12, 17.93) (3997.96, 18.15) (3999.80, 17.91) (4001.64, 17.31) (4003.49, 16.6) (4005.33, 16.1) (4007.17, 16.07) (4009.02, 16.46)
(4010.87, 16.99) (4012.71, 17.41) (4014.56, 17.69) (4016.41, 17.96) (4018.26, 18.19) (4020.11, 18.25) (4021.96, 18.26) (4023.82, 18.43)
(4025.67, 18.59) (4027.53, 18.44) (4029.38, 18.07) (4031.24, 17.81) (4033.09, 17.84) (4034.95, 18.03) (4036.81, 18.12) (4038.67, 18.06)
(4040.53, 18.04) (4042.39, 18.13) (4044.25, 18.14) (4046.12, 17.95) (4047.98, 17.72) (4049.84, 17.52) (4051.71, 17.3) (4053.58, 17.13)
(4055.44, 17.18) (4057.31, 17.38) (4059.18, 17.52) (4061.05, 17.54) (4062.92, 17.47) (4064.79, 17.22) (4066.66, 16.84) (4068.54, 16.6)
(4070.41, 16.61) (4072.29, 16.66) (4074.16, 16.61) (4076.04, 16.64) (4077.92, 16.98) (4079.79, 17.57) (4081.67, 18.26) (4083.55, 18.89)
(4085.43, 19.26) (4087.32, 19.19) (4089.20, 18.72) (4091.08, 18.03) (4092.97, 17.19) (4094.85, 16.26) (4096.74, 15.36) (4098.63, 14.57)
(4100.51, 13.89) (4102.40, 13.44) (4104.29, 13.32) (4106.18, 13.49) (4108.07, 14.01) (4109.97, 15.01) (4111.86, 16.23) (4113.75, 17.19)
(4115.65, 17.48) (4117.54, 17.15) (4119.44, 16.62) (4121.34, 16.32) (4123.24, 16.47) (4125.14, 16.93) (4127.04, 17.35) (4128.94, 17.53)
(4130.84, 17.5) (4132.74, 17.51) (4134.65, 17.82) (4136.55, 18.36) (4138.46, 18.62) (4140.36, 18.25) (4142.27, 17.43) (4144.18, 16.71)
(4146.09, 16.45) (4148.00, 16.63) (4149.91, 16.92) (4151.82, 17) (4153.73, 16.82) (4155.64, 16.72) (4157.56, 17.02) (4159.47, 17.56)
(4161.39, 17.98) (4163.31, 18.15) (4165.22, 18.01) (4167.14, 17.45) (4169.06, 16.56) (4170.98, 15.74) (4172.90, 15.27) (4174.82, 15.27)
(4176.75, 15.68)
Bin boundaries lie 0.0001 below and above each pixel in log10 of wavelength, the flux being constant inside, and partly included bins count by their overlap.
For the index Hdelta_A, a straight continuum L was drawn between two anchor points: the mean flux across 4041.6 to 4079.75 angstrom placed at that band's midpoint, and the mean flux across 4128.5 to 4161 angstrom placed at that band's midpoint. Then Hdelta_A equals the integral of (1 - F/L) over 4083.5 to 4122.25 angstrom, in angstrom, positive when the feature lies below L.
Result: 2.5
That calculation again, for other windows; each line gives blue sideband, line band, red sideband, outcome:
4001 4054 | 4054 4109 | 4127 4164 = 2.9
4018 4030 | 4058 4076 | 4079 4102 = 0.6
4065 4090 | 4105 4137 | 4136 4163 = 1.5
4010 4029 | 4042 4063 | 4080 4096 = 0.6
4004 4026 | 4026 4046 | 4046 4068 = -0.7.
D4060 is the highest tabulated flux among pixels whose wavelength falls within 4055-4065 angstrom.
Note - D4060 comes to 17.54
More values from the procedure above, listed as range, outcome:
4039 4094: 19.26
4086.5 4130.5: 19.19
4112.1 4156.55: 18.62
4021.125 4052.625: 18.59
